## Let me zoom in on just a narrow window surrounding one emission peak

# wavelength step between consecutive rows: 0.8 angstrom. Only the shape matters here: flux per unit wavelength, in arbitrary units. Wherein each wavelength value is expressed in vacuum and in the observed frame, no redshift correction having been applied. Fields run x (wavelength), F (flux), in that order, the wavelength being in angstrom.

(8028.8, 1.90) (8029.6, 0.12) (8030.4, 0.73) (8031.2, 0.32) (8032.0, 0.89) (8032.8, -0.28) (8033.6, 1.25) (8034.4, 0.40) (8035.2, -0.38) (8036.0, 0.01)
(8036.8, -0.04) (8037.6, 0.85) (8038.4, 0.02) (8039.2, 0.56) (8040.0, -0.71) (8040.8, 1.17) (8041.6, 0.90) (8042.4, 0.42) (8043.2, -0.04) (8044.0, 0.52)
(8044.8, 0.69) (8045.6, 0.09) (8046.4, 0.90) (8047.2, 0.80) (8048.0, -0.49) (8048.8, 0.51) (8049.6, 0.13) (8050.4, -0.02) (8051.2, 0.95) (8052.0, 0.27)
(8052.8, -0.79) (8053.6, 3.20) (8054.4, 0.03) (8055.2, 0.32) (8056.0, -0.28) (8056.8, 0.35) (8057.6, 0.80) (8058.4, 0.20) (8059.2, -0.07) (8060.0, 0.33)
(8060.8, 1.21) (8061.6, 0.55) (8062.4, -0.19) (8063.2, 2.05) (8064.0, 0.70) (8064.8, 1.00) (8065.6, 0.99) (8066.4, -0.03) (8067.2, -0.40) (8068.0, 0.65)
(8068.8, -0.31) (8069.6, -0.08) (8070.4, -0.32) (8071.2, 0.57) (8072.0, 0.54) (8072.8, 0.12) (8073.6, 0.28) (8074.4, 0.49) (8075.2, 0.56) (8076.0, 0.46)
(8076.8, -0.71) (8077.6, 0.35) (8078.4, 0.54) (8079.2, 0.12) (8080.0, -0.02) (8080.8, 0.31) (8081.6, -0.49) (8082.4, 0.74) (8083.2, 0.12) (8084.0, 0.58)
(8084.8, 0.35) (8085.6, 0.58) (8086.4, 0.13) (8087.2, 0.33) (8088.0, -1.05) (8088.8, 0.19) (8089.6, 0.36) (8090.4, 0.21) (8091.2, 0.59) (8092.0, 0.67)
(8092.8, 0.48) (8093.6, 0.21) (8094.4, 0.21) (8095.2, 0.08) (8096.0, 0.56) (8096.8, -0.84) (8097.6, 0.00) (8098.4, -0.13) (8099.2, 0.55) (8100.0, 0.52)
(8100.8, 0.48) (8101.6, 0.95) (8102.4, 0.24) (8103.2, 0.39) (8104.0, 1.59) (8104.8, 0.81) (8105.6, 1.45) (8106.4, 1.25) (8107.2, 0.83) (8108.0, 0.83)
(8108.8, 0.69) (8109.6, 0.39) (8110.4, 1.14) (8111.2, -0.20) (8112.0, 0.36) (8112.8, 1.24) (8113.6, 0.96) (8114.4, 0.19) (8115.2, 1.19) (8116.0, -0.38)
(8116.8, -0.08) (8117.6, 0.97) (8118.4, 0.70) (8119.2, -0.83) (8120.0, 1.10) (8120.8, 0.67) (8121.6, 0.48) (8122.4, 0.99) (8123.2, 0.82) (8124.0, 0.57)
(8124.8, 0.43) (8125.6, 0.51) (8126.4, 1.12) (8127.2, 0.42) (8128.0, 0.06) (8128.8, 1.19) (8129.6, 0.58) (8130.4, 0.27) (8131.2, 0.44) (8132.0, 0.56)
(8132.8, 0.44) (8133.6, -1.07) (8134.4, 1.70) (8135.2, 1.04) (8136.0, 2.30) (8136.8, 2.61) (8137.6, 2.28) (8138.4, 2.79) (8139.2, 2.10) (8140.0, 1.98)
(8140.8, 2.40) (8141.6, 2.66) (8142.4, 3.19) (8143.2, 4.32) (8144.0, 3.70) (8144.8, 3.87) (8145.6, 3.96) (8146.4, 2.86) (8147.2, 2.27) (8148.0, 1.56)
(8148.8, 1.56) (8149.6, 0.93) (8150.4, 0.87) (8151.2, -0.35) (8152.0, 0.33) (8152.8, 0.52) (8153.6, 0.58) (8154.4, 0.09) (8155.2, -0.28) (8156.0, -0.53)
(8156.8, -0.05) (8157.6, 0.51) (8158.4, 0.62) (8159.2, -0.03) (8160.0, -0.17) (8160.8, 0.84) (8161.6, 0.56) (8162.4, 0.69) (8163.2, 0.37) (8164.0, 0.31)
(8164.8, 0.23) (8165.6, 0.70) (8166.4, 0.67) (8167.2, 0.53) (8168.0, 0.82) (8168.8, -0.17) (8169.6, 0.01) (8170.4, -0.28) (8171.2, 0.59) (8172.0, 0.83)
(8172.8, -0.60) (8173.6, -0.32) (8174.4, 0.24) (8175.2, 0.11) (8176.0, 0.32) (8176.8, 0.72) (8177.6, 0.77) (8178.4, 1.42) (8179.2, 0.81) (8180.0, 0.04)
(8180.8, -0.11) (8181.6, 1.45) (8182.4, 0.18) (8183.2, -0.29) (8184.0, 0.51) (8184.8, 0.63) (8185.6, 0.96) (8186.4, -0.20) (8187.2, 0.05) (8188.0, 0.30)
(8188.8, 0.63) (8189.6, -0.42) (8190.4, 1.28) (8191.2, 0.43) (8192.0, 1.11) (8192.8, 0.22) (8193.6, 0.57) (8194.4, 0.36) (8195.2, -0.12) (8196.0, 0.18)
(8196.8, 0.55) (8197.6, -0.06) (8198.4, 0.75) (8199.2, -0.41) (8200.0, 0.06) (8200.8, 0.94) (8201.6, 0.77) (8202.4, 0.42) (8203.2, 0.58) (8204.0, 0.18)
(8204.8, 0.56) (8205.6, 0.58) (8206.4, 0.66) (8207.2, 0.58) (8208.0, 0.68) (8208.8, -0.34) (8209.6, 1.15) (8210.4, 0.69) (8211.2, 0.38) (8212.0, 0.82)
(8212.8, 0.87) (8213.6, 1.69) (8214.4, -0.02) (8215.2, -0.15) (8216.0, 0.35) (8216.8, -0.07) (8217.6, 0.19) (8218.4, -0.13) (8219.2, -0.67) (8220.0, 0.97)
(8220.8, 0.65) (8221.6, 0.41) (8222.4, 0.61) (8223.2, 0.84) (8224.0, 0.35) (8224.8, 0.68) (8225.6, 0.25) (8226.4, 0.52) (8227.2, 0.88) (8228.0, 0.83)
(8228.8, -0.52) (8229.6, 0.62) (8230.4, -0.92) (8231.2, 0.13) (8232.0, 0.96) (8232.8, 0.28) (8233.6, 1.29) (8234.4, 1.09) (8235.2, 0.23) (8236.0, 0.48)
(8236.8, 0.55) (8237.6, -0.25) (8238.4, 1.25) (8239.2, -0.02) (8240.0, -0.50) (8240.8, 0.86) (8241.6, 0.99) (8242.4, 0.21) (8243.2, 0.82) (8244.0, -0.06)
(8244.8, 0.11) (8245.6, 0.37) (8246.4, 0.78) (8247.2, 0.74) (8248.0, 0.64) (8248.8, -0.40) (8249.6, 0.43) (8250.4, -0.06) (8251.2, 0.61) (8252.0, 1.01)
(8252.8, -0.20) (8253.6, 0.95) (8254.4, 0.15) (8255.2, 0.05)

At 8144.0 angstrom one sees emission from [O II] 3727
